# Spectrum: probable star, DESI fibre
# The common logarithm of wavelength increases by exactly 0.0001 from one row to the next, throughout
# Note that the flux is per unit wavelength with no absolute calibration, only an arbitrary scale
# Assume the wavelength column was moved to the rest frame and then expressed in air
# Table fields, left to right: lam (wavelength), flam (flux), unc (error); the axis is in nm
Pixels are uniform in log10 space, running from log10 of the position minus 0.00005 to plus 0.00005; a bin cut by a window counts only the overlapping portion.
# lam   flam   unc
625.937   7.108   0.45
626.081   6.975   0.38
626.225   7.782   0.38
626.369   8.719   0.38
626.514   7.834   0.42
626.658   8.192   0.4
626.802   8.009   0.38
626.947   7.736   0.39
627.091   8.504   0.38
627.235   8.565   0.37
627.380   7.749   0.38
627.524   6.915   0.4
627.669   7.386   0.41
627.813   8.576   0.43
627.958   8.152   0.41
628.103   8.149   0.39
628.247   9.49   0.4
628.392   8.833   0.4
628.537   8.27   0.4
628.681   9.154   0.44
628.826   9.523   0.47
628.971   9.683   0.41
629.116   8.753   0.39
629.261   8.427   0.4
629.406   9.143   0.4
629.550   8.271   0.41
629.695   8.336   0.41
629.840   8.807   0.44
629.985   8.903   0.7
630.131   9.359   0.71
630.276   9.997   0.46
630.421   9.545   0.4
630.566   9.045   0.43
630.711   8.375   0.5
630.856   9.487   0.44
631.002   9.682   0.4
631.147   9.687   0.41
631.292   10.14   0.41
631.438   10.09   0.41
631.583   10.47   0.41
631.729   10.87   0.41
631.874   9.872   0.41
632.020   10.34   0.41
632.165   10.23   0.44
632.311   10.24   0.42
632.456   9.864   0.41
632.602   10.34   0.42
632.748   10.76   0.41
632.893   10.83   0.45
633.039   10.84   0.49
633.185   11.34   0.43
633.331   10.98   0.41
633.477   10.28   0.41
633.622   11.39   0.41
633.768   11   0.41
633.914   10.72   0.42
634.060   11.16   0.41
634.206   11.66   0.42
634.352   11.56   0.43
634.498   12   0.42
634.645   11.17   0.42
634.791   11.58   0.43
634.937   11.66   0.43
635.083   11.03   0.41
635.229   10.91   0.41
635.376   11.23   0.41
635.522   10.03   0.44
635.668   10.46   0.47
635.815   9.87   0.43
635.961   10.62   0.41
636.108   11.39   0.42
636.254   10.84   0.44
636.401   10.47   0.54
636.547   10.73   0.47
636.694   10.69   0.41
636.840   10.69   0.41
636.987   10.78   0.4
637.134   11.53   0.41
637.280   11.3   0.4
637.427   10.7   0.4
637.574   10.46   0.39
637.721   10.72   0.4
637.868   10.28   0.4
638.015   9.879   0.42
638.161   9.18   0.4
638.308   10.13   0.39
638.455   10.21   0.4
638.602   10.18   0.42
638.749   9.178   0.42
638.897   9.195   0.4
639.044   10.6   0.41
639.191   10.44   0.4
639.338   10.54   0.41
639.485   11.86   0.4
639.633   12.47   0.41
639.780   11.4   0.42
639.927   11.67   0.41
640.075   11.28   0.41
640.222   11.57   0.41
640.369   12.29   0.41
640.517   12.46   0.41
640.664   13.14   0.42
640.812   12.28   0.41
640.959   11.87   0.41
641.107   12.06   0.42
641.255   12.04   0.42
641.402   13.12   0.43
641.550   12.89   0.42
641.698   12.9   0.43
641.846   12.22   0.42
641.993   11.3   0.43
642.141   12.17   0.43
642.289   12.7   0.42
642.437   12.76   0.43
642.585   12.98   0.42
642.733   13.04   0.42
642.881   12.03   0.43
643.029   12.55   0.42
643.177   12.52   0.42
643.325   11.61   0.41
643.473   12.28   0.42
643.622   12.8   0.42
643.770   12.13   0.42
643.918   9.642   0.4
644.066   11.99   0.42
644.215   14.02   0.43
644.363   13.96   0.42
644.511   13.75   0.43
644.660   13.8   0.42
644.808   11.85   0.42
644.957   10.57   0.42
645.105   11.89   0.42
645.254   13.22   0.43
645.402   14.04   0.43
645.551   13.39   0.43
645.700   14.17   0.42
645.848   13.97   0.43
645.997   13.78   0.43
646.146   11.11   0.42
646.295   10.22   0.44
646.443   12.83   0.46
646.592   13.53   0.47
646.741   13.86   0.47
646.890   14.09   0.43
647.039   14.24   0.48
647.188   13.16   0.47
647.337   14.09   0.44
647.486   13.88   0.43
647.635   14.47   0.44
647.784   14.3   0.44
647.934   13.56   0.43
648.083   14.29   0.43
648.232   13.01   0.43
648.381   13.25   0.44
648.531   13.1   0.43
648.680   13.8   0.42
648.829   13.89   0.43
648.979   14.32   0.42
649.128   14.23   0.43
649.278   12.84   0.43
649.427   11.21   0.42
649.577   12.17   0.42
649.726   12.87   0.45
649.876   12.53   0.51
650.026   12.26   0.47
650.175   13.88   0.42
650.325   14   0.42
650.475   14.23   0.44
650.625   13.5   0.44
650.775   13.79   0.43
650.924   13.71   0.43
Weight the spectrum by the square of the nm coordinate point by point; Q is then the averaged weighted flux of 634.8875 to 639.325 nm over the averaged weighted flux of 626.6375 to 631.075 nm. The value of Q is 1.2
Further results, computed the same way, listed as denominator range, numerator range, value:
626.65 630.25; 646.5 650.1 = 1.68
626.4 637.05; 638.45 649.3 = 1.33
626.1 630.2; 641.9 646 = 1.57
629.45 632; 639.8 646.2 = 1.37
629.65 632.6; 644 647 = 1.40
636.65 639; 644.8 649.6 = 1.32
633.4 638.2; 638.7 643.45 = 1.12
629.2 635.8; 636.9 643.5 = 1.15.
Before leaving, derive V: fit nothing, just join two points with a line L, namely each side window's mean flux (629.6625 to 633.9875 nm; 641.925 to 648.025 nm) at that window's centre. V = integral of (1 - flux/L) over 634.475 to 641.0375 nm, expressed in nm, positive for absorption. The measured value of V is 0.23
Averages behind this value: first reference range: 10.1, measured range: 10.9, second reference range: 12.9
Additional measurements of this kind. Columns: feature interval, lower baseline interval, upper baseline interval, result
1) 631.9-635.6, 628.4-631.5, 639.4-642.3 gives -0.254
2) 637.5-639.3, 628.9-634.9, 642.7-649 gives 0.227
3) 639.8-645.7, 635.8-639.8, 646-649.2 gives -0.196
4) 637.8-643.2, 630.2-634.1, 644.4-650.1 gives 0.142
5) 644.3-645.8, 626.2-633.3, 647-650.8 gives -0.054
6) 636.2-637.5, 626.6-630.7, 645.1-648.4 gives -0.006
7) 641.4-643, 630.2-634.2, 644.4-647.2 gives -0.028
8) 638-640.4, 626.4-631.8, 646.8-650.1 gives 0.119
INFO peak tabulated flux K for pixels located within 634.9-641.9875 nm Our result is 13.14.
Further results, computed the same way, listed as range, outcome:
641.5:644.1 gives 13.04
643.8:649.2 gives 14.47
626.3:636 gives 12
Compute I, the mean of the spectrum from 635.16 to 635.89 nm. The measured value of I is 10.5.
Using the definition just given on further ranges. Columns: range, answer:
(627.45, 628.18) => 7.85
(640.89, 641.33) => 12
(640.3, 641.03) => 12.4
